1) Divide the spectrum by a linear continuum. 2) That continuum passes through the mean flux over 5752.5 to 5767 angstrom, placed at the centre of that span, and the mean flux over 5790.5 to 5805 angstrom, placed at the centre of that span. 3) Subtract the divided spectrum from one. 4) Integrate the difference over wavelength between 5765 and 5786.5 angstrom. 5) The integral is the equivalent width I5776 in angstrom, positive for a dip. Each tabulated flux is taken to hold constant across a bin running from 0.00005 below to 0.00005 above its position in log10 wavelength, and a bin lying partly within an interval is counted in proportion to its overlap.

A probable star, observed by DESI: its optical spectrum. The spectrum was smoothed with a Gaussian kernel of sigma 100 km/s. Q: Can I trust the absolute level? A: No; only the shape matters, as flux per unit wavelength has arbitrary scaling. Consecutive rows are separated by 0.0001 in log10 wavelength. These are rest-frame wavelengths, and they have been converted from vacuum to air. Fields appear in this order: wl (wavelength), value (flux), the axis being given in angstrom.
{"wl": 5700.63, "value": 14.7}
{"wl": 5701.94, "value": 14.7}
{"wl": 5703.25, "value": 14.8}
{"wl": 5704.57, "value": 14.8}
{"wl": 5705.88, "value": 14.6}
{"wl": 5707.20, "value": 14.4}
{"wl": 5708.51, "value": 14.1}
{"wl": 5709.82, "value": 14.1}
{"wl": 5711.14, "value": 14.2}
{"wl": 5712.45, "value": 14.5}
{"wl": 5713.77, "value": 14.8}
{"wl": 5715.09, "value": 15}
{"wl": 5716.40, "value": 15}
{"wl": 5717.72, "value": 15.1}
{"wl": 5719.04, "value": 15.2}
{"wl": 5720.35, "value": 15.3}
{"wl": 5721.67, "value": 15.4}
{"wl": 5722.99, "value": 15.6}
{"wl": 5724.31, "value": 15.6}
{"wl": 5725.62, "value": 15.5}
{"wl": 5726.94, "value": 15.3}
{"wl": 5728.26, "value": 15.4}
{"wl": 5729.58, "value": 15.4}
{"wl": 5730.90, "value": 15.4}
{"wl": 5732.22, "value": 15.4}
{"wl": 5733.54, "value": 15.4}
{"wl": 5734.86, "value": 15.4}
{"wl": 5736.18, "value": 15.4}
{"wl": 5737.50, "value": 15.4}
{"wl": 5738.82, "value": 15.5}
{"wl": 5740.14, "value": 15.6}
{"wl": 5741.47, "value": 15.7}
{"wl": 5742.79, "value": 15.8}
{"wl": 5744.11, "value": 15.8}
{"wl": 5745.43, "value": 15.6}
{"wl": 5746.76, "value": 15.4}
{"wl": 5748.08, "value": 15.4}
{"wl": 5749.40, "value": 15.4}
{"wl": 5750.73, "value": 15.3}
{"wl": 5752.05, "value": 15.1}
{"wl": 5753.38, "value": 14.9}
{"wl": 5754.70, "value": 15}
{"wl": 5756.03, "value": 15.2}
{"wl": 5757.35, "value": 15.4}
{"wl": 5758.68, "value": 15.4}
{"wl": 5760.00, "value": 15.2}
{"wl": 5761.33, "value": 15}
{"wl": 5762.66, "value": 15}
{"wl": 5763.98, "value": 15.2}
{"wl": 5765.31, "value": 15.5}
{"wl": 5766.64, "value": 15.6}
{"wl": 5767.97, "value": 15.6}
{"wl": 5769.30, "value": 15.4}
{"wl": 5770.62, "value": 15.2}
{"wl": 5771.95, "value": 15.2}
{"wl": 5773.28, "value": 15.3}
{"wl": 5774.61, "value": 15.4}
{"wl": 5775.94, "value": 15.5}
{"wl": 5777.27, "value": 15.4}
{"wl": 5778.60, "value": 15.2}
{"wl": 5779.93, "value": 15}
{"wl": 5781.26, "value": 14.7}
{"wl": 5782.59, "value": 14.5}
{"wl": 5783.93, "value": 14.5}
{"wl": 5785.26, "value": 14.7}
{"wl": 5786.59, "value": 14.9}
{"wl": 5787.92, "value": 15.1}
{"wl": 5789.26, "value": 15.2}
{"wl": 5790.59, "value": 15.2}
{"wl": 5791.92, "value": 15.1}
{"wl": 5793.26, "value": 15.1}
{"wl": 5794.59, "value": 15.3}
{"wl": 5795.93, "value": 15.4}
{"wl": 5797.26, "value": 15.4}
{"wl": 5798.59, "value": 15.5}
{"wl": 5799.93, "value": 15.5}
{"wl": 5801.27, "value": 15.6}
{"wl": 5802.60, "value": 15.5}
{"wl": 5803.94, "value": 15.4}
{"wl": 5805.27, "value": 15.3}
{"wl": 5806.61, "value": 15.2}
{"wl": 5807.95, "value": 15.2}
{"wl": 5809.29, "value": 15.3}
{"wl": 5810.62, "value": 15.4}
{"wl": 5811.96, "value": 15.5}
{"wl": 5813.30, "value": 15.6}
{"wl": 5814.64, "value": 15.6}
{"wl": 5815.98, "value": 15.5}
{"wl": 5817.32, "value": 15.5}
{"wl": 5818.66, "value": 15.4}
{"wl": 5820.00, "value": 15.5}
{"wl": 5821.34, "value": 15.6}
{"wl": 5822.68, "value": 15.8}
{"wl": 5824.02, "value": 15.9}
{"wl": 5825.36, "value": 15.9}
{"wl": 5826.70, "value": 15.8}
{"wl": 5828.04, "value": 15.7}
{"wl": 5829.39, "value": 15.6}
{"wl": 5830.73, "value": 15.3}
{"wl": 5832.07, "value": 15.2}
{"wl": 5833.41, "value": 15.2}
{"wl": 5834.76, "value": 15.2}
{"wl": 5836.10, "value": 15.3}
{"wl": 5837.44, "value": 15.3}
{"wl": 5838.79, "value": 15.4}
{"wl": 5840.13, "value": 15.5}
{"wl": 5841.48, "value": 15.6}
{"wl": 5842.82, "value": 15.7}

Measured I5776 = 0.2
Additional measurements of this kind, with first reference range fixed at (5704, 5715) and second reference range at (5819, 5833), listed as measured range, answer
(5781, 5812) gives 0.29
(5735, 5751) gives -0.79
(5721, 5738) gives -0.89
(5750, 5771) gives -0.39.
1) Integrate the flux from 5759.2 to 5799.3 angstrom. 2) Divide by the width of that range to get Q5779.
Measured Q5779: 15.2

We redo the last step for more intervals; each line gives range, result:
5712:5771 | 15.3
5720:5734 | 15.4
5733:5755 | 15.4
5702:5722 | 14.7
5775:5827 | 15.3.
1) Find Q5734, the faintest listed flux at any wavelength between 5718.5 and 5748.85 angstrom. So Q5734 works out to 15.2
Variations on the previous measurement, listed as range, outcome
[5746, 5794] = 14.5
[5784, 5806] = 14.7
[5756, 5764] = 15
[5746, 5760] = 14.9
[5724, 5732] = 15.3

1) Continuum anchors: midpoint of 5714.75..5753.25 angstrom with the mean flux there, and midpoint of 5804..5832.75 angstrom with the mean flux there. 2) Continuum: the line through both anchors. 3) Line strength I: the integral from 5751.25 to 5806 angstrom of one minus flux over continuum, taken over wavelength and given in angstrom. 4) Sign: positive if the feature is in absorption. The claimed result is 0.89 angstrom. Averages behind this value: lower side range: 15.4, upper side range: 15.5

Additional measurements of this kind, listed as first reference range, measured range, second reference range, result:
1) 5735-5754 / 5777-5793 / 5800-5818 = 0.5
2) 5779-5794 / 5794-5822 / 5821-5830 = -0.1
